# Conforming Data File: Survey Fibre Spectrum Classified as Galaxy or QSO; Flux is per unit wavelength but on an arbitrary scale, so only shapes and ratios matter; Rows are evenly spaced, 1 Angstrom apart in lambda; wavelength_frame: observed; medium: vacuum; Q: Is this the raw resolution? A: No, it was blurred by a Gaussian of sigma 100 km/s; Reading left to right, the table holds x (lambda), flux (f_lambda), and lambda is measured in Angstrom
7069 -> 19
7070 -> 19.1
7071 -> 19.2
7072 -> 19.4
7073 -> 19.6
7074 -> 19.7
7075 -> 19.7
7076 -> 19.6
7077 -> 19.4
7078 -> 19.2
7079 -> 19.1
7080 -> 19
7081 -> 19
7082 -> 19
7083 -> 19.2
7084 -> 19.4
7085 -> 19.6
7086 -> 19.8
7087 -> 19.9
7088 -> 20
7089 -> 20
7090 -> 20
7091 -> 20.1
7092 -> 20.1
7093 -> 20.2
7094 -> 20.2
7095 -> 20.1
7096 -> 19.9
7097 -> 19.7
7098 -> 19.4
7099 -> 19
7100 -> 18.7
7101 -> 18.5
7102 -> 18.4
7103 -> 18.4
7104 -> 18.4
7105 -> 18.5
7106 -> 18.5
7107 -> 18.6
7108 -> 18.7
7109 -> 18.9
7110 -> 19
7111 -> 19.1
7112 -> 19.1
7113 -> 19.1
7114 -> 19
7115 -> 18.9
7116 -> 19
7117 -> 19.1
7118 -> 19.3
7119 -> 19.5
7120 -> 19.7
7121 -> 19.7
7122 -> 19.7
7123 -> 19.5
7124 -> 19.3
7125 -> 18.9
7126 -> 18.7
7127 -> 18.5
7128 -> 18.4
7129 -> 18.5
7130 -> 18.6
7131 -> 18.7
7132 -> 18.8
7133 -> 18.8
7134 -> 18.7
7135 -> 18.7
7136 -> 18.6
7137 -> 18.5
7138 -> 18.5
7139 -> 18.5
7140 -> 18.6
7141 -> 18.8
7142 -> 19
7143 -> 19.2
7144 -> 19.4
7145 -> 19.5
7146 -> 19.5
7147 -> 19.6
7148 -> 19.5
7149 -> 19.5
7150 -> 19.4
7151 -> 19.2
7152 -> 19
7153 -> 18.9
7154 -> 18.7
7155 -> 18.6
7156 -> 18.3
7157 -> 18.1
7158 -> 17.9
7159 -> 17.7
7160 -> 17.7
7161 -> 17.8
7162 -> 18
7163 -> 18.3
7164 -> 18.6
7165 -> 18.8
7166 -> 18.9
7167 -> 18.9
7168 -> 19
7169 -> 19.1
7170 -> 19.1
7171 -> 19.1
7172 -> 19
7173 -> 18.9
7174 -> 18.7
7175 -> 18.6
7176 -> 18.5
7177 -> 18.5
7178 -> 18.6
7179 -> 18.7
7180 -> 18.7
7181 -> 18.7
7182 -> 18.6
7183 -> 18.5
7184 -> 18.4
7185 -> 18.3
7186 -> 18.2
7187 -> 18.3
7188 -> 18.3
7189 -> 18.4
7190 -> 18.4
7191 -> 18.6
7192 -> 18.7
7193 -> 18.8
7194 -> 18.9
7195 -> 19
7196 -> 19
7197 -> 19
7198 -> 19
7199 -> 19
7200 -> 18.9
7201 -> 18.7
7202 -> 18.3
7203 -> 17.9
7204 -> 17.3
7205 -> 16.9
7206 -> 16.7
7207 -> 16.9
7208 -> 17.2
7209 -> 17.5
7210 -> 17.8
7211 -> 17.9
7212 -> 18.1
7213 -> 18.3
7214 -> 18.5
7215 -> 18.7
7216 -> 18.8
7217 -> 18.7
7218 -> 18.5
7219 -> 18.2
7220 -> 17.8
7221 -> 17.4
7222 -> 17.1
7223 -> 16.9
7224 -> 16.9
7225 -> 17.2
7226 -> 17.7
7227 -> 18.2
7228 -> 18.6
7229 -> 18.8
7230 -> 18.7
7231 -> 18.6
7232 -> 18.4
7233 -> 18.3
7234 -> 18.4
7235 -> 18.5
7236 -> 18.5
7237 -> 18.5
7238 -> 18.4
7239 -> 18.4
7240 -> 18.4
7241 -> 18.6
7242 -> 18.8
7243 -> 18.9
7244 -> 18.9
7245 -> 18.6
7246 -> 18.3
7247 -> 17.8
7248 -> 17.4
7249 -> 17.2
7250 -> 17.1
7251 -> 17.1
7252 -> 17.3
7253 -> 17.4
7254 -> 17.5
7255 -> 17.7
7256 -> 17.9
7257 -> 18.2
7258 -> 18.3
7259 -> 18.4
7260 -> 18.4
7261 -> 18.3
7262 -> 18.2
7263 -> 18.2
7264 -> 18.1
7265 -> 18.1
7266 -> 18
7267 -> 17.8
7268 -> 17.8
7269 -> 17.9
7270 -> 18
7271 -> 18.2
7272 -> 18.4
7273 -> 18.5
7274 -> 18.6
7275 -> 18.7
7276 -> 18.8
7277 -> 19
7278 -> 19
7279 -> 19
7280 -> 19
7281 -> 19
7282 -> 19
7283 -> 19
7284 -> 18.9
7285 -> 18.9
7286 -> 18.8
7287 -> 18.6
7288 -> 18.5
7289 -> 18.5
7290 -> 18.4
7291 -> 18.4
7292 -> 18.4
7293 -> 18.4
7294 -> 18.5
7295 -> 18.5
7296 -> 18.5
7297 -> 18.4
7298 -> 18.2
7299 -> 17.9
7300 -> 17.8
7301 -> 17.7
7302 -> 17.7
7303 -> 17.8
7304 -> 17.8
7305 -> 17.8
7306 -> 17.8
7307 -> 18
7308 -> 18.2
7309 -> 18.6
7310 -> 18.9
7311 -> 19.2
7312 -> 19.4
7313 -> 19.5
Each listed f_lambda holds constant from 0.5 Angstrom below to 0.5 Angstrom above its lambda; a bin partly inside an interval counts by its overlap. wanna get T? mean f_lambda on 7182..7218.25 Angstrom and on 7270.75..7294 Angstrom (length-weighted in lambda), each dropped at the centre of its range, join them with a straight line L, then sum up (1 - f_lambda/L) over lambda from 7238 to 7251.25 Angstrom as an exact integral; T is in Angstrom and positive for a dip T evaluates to 0.3 Angstrom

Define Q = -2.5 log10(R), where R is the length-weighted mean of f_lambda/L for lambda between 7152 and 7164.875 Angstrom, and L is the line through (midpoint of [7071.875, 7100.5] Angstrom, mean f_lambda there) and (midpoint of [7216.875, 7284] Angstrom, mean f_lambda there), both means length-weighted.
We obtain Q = 0.04 mag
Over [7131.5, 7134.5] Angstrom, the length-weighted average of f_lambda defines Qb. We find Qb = 18.8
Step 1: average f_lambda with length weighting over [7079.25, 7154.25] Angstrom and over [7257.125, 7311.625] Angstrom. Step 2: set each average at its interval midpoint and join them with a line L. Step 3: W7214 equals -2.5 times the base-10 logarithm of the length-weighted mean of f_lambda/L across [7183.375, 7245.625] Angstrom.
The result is 0.03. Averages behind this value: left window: 19.1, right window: 18.4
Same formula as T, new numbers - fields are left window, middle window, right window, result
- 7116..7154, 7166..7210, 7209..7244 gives 0.2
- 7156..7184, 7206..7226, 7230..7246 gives 0.8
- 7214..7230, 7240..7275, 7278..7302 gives 0.4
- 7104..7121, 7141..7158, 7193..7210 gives -0.4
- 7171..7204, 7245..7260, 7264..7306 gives 0.6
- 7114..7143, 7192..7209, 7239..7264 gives 0.2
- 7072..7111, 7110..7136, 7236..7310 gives 0.2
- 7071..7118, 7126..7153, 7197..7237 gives -0.1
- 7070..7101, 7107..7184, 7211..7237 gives 0.4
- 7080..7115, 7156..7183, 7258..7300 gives 0.6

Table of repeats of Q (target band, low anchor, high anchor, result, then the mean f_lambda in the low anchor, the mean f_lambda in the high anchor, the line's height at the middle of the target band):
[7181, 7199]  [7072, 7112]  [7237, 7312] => 0.01 mag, 19.3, 18.3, 18.8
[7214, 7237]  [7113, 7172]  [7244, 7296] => 0.02 mag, 18.9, 18.3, 18.5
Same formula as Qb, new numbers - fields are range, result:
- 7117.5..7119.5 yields 19.4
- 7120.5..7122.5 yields 19.7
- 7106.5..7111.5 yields 18.9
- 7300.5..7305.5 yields 17.8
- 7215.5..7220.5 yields 18.4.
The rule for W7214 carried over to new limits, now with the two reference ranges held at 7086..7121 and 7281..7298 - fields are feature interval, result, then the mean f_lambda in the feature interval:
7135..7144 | 0.02 mag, 18.8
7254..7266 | 0.03 mag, 18.1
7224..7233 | 0.04 mag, 18.2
